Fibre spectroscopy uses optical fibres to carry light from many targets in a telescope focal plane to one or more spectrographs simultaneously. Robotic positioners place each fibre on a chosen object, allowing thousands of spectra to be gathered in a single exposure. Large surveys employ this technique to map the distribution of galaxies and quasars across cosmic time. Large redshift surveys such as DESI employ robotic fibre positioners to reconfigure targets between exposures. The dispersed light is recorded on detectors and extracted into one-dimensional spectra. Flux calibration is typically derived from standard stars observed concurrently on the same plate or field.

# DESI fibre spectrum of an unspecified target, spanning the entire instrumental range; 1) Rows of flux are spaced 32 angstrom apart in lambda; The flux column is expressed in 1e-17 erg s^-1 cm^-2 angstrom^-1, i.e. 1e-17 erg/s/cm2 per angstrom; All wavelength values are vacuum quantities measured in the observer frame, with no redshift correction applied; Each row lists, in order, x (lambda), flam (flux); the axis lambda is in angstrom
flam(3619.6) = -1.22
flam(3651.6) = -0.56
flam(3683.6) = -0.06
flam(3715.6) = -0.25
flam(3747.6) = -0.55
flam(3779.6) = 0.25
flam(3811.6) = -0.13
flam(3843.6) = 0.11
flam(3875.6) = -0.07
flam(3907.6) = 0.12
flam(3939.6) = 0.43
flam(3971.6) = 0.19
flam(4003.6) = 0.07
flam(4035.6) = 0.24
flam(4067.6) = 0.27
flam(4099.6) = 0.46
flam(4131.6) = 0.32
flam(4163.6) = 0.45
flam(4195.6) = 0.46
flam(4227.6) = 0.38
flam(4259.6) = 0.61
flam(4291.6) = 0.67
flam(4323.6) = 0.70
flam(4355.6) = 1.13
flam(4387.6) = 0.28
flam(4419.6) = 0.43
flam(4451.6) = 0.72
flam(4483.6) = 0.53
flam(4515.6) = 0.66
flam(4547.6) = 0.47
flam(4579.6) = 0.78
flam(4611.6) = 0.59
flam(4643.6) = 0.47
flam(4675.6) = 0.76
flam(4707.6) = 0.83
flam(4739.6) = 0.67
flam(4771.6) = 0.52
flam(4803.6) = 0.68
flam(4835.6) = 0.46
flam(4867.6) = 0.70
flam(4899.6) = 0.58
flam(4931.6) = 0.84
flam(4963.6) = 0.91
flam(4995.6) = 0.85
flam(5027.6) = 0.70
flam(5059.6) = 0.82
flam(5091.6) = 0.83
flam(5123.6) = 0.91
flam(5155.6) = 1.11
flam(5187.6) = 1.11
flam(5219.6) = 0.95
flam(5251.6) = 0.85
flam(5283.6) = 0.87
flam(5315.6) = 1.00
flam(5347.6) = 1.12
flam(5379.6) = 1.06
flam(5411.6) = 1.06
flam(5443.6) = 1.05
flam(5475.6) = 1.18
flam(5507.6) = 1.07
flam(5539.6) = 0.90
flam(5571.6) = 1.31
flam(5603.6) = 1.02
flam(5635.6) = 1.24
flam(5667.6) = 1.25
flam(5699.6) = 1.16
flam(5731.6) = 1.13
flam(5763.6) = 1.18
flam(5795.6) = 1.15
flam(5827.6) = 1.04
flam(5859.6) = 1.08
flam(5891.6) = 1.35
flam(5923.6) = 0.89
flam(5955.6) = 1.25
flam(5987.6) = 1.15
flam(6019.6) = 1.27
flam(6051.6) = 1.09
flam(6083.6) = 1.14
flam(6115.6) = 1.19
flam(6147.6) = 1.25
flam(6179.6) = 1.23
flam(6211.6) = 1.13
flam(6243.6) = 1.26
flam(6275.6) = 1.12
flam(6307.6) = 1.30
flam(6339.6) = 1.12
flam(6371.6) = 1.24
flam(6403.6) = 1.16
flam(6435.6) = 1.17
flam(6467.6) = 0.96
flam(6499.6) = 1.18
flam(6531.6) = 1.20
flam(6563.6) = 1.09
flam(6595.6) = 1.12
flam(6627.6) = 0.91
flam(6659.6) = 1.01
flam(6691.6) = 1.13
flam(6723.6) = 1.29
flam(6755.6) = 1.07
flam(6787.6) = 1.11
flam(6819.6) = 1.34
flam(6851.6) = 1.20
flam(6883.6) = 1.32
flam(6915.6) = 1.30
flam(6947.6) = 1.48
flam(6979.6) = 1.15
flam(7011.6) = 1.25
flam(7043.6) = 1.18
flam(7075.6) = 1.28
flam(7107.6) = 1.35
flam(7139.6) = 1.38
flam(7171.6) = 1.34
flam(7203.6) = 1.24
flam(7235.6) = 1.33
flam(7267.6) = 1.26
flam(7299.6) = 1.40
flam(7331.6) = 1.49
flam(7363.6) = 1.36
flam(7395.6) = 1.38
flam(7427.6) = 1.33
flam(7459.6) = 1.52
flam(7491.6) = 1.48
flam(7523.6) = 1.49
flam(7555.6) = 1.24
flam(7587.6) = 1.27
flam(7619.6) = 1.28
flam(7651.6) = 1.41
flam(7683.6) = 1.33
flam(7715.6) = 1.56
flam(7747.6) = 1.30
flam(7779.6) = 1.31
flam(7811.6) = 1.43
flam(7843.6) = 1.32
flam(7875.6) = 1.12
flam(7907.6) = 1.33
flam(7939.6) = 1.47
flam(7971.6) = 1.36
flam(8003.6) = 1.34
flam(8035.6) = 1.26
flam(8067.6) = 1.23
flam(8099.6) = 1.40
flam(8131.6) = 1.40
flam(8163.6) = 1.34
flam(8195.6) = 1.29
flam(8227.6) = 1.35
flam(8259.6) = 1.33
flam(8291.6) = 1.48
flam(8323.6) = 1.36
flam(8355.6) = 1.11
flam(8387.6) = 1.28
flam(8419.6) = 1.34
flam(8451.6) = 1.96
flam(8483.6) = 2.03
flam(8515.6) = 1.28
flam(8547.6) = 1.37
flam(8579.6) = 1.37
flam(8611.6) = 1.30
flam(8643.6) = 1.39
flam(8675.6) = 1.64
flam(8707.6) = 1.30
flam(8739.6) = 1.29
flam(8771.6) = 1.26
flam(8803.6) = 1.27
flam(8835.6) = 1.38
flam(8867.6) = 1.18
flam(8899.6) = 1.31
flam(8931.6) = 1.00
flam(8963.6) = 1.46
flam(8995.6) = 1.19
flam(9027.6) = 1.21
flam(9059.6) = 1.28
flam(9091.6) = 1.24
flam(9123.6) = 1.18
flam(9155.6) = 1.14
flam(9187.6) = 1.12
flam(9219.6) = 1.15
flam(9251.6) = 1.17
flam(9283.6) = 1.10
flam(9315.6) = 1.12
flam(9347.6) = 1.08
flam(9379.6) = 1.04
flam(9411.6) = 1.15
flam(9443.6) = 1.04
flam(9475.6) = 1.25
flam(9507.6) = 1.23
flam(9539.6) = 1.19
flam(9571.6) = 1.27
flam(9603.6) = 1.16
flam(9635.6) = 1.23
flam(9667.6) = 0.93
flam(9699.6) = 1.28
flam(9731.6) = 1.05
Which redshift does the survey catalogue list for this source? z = 0.290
